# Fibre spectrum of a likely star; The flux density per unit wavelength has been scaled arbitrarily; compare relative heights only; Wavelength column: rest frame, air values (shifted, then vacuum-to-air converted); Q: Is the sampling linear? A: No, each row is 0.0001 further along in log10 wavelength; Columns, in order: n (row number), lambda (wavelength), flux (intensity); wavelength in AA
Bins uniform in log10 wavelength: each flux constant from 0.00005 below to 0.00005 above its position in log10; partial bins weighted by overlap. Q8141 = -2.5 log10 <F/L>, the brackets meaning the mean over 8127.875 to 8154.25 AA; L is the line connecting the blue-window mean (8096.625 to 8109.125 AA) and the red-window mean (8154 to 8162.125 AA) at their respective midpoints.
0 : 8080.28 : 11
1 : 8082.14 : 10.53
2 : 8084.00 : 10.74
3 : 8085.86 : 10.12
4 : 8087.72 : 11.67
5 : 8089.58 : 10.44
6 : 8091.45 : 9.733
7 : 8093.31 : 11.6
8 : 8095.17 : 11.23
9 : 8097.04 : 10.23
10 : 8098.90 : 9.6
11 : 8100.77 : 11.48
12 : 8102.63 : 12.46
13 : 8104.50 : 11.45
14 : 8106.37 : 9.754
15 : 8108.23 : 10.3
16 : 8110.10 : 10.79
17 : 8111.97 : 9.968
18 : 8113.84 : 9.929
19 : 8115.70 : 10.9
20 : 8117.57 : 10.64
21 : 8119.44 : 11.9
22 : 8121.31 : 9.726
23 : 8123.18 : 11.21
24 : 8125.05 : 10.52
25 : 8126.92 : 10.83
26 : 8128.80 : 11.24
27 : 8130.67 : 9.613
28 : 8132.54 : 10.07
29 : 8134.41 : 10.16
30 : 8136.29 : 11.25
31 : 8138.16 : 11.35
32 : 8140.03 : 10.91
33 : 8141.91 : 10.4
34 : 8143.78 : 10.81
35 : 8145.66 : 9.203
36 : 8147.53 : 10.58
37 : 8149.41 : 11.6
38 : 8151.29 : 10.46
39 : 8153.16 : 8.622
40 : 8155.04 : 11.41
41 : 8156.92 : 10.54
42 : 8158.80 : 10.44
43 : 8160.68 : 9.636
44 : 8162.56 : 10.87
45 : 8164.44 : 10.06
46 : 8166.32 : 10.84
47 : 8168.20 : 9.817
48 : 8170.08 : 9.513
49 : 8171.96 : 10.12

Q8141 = 0.013 mag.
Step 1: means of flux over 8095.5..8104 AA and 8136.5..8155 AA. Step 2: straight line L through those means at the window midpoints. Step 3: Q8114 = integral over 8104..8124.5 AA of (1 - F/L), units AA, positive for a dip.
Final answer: 0.49 AA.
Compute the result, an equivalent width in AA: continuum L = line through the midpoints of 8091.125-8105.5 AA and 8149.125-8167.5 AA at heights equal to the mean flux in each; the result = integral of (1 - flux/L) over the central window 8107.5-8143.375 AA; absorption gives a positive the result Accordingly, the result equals 0.4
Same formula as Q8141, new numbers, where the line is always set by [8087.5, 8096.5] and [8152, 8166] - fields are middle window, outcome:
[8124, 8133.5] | 0.006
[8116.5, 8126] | -0.022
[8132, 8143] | -0.028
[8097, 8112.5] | 0.002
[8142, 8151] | -0.017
